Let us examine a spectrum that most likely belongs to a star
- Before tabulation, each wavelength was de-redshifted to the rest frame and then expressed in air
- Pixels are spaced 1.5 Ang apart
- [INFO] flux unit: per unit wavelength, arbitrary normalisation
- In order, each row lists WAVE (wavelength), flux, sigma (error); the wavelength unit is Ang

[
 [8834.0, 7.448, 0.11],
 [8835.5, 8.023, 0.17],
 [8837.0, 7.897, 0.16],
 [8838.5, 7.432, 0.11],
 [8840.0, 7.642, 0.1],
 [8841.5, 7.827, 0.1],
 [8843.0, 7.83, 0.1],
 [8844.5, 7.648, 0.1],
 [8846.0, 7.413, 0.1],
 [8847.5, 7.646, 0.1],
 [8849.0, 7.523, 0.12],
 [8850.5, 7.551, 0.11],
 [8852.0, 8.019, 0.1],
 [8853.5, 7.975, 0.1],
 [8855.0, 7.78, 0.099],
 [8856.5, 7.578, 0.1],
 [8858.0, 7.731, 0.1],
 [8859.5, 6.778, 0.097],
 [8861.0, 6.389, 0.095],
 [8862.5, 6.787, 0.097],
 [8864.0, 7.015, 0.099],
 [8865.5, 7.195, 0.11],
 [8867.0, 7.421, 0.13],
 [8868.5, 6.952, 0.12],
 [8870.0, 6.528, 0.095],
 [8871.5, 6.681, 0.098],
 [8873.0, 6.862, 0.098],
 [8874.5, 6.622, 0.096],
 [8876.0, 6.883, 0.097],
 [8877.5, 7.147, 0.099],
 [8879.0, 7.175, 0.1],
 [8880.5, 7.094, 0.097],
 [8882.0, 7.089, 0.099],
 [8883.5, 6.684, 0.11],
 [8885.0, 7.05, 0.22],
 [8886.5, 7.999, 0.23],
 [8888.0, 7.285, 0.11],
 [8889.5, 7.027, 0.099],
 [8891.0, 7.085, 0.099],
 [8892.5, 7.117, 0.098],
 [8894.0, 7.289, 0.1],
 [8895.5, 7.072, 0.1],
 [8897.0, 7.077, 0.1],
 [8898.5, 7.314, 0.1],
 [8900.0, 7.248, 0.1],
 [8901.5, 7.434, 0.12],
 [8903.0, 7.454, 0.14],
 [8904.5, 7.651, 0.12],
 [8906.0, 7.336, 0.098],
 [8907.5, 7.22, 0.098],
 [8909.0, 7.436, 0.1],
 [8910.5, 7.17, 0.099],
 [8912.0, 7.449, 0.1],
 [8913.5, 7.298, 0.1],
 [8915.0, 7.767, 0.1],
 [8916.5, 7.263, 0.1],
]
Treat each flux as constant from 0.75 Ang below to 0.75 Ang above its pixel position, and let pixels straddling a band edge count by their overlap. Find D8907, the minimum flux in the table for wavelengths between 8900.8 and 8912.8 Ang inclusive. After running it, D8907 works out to 7.17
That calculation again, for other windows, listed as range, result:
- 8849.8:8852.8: 7.551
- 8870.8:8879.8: 6.622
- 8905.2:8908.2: 7.22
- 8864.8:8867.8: 7.195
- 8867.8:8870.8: 6.528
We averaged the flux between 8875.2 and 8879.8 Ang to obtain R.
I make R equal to 7.06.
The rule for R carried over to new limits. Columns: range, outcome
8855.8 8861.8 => 7.11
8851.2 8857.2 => 7.84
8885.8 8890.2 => 7.44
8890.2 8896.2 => 7.14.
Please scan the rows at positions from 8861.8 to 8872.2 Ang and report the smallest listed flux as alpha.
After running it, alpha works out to 6.528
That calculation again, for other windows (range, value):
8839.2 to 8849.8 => 7.413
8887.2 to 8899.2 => 7.027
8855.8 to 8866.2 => 6.389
